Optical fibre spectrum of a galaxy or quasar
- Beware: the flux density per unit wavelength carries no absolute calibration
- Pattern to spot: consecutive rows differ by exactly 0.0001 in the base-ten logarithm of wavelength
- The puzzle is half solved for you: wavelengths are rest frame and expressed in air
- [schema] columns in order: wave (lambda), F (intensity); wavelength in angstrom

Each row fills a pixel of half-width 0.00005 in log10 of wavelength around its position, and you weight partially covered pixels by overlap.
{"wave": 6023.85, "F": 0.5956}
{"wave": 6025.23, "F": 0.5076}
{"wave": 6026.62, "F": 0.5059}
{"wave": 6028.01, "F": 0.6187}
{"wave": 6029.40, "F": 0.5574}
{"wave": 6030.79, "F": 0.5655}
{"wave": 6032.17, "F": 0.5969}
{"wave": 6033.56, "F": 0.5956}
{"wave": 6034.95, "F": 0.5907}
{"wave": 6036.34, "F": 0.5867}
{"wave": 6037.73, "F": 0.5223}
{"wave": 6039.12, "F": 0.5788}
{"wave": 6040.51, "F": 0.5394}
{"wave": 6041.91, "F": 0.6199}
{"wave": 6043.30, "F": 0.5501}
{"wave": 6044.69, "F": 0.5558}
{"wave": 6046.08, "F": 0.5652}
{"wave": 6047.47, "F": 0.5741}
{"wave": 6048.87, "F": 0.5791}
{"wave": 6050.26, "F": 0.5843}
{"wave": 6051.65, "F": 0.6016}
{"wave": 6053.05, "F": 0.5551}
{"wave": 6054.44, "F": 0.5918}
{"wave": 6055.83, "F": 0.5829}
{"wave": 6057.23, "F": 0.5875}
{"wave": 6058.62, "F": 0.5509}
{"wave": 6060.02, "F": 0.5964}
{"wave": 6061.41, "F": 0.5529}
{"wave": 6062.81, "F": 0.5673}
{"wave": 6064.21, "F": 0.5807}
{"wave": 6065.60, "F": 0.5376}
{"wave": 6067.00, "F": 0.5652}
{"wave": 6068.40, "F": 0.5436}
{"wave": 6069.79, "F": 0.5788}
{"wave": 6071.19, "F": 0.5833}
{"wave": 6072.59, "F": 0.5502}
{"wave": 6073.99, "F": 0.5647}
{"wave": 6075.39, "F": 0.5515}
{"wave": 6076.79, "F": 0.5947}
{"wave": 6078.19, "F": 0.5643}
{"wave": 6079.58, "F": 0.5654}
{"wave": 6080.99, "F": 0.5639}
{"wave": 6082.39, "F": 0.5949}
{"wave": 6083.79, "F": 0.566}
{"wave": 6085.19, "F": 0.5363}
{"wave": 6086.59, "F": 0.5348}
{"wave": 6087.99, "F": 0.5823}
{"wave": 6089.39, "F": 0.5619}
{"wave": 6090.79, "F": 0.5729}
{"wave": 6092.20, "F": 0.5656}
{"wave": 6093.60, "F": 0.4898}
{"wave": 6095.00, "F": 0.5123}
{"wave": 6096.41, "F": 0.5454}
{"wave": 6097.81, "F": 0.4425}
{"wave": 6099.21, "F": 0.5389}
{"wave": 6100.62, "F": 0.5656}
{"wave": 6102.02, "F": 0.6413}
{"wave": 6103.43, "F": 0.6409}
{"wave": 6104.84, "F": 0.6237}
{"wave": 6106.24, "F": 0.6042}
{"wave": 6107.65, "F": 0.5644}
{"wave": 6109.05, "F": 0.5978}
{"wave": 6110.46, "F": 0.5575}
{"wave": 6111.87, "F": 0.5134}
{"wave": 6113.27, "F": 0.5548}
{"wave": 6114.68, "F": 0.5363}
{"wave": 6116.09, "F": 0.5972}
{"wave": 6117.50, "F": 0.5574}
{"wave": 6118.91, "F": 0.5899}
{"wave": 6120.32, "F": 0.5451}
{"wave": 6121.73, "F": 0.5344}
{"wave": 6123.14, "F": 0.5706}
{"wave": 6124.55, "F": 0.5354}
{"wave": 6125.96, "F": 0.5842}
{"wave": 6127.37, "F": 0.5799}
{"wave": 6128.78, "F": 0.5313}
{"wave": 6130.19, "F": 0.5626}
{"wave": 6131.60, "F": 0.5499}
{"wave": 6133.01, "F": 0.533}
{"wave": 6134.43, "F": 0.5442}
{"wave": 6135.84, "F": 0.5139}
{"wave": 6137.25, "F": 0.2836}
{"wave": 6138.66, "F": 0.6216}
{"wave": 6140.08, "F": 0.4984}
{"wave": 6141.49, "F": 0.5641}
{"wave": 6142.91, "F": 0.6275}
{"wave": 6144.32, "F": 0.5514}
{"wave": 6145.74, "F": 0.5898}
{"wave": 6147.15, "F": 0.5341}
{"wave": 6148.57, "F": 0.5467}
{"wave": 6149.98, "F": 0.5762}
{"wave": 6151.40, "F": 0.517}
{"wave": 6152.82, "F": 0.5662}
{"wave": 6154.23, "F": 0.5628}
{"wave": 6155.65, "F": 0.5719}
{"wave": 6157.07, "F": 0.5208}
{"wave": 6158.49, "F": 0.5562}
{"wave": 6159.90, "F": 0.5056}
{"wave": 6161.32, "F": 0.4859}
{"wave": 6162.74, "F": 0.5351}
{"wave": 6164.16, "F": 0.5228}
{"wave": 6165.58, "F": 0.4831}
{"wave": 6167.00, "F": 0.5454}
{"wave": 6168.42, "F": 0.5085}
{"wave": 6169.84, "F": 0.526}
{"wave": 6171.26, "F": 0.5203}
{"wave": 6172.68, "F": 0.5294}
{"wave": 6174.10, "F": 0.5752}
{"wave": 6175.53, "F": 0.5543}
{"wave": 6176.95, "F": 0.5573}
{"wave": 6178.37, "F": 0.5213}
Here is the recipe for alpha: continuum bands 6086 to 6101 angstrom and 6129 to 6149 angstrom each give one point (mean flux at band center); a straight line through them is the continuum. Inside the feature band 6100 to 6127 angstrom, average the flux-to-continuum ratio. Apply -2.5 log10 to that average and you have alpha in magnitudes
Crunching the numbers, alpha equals -0.07 mag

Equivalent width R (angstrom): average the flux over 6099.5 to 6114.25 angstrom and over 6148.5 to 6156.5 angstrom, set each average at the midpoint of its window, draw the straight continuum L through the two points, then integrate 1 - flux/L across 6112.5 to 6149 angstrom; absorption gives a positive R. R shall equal 1.4 angstrom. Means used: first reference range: 0.584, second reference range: 0.557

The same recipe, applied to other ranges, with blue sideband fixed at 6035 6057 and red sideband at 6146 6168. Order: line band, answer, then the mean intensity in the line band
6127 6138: 0.7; 0.511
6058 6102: 0.4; 0.557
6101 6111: -0.9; 0.604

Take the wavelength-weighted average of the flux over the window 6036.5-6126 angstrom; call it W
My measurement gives 0.565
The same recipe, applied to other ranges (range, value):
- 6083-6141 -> 0.551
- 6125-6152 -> 0.543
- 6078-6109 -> 0.563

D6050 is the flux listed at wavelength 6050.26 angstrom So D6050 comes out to 0.5843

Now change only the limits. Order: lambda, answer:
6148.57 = 0.5467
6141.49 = 0.5641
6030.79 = 0.5655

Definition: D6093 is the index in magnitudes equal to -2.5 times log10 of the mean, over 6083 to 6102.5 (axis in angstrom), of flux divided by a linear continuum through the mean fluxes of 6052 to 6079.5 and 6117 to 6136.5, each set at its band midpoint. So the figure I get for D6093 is 0.03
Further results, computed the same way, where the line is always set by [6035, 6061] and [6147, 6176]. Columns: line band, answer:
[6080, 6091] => -0.01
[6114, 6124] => -0.02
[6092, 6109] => -0.01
